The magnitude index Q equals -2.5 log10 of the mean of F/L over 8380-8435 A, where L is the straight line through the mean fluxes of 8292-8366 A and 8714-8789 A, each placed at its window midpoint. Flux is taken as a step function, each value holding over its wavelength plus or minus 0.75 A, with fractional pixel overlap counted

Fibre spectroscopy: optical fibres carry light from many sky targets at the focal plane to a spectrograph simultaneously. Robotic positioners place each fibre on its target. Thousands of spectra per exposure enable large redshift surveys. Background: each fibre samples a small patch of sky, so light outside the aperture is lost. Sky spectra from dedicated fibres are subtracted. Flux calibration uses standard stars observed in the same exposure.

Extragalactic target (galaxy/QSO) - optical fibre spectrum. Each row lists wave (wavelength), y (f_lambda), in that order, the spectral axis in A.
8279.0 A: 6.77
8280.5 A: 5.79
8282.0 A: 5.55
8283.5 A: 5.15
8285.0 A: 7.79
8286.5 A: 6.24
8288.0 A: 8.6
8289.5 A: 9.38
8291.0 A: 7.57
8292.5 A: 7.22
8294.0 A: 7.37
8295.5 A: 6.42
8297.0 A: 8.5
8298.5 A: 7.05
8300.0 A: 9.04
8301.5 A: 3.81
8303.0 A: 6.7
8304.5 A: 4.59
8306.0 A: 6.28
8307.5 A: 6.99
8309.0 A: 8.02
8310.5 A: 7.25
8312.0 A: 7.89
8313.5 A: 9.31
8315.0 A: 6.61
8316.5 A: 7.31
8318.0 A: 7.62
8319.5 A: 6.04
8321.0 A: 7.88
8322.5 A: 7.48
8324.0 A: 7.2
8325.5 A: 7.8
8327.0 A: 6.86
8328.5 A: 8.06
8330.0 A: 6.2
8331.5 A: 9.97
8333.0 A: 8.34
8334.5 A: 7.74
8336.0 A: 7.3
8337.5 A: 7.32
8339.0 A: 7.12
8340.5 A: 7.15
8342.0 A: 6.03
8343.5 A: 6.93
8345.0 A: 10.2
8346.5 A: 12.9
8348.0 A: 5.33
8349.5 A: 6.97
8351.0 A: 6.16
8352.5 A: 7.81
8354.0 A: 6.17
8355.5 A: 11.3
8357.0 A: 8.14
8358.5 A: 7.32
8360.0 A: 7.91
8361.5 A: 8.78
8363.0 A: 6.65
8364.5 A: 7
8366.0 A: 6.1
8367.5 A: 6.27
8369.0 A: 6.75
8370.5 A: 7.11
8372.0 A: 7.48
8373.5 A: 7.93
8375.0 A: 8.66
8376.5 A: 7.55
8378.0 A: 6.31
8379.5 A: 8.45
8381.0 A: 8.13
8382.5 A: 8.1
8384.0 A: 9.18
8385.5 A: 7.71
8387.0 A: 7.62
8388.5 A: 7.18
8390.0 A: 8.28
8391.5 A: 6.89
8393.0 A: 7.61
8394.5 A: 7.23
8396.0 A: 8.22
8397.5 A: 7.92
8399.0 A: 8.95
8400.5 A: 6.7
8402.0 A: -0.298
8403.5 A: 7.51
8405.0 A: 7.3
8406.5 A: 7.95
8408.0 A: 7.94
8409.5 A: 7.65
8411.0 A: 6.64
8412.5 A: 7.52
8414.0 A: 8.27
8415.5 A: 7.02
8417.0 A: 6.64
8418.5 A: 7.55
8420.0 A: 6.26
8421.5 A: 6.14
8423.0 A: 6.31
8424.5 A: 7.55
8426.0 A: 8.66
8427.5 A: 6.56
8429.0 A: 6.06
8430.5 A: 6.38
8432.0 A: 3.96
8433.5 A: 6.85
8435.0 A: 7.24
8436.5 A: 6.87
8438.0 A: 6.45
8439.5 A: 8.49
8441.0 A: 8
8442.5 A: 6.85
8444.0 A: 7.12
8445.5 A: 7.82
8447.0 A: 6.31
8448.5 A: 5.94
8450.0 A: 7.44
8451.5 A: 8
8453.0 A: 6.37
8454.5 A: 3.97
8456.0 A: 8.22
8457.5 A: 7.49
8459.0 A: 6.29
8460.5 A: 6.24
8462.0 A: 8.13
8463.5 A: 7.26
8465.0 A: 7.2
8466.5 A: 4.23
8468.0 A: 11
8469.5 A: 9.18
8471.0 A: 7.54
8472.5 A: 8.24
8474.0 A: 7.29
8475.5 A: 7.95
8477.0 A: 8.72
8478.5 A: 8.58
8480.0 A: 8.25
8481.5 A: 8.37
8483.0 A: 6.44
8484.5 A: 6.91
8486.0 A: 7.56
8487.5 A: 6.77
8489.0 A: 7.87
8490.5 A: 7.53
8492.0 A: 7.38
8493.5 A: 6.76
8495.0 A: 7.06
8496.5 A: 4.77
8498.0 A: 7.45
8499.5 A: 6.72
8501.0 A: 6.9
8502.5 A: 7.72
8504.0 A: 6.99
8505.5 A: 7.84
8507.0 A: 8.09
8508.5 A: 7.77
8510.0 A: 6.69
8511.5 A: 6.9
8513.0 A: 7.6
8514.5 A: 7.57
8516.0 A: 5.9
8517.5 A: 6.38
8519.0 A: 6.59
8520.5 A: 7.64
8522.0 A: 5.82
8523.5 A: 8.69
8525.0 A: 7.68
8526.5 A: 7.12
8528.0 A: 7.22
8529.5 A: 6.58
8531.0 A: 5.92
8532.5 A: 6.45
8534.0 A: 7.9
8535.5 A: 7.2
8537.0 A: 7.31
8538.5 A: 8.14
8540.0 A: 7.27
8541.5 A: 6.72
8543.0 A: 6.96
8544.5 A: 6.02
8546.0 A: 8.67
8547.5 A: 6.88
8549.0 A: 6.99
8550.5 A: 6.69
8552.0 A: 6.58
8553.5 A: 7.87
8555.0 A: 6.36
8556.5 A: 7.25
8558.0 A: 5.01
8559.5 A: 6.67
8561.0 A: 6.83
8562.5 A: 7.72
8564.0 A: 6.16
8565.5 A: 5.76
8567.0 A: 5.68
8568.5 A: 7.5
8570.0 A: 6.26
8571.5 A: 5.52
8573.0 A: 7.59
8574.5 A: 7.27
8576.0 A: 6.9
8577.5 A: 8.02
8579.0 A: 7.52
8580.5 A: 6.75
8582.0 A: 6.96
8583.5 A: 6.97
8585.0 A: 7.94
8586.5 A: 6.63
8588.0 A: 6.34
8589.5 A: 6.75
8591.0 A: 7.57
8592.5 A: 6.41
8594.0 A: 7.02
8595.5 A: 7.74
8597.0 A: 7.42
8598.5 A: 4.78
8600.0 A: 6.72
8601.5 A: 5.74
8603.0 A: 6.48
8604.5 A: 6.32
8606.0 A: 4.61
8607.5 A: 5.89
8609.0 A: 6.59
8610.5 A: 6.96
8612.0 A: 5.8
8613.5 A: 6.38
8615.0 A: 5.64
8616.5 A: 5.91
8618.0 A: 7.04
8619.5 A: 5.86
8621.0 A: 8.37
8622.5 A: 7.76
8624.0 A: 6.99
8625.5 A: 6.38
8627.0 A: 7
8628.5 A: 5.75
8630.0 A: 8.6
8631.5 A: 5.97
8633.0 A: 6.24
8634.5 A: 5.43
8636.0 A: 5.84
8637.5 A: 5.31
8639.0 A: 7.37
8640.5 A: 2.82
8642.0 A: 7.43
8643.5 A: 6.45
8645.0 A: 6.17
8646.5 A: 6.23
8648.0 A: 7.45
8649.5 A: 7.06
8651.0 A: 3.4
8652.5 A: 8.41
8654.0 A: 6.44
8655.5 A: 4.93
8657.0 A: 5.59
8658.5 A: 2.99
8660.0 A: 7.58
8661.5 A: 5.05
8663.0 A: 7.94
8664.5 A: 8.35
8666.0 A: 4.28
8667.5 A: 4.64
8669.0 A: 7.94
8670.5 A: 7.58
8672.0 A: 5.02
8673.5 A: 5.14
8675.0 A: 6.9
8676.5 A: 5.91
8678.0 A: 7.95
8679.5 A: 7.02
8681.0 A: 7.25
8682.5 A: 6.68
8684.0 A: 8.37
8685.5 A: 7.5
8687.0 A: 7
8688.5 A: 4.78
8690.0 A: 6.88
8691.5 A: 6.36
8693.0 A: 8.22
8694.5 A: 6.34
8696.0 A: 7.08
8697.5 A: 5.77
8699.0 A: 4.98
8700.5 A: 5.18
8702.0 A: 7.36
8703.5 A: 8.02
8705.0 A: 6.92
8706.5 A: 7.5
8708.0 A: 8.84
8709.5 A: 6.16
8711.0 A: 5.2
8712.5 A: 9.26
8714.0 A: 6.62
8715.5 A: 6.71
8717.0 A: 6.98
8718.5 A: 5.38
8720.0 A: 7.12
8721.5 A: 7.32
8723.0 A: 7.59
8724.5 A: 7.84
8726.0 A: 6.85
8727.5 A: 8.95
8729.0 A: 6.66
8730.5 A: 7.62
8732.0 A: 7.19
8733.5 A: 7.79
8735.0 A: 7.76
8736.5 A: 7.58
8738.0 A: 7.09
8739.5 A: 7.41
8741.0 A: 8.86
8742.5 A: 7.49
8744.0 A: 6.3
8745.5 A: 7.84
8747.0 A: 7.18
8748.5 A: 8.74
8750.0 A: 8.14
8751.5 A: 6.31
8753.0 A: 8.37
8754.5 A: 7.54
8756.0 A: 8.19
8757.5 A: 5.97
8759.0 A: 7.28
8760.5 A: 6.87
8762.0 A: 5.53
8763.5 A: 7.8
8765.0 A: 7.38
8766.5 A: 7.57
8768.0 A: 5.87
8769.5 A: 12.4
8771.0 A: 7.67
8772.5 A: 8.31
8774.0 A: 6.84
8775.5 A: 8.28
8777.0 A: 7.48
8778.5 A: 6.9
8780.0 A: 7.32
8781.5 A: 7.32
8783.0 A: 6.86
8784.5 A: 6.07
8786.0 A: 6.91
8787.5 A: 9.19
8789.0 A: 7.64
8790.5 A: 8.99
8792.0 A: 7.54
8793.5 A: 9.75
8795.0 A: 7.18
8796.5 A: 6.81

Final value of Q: 0.049 mag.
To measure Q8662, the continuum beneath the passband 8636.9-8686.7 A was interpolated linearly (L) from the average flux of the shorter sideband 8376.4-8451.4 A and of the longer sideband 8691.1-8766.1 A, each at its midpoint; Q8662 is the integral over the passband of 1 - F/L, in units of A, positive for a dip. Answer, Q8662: 5.8 A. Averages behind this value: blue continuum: 7.14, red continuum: 7.19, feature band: 6.35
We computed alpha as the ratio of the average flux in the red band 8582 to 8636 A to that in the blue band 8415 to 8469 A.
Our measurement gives 0.95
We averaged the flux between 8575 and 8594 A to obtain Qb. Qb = 7.06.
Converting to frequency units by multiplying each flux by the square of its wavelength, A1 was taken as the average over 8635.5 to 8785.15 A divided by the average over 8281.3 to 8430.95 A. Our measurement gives 1.02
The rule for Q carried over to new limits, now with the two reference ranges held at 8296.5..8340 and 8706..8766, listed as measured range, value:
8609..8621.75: 0.13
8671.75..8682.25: 0.12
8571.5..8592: 0.03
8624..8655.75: 0.17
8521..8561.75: 0.05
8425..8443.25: 0.07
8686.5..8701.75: 0.17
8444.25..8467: 0.09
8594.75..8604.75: 0.14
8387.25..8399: -0.06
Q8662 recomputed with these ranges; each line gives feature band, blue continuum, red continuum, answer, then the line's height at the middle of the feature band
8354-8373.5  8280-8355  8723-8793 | -0.49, 7.34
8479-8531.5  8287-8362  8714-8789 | 2.53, 7.5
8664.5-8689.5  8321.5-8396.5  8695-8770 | 2.62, 7.32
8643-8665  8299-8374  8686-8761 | 2.92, 7.2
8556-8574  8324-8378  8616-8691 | 0.73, 6.77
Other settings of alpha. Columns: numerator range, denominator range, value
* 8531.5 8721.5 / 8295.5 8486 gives 0.90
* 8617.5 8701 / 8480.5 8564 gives 0.91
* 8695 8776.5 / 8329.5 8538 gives 1.00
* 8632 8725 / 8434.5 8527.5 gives 0.90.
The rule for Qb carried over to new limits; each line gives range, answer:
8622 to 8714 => 6.51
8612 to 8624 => 6.67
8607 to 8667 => 6.29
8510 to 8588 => 6.94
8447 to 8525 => 7.25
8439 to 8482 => 7.45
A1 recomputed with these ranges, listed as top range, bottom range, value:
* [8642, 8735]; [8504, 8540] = 0.97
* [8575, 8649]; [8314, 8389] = 0.92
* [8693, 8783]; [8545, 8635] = 1.13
